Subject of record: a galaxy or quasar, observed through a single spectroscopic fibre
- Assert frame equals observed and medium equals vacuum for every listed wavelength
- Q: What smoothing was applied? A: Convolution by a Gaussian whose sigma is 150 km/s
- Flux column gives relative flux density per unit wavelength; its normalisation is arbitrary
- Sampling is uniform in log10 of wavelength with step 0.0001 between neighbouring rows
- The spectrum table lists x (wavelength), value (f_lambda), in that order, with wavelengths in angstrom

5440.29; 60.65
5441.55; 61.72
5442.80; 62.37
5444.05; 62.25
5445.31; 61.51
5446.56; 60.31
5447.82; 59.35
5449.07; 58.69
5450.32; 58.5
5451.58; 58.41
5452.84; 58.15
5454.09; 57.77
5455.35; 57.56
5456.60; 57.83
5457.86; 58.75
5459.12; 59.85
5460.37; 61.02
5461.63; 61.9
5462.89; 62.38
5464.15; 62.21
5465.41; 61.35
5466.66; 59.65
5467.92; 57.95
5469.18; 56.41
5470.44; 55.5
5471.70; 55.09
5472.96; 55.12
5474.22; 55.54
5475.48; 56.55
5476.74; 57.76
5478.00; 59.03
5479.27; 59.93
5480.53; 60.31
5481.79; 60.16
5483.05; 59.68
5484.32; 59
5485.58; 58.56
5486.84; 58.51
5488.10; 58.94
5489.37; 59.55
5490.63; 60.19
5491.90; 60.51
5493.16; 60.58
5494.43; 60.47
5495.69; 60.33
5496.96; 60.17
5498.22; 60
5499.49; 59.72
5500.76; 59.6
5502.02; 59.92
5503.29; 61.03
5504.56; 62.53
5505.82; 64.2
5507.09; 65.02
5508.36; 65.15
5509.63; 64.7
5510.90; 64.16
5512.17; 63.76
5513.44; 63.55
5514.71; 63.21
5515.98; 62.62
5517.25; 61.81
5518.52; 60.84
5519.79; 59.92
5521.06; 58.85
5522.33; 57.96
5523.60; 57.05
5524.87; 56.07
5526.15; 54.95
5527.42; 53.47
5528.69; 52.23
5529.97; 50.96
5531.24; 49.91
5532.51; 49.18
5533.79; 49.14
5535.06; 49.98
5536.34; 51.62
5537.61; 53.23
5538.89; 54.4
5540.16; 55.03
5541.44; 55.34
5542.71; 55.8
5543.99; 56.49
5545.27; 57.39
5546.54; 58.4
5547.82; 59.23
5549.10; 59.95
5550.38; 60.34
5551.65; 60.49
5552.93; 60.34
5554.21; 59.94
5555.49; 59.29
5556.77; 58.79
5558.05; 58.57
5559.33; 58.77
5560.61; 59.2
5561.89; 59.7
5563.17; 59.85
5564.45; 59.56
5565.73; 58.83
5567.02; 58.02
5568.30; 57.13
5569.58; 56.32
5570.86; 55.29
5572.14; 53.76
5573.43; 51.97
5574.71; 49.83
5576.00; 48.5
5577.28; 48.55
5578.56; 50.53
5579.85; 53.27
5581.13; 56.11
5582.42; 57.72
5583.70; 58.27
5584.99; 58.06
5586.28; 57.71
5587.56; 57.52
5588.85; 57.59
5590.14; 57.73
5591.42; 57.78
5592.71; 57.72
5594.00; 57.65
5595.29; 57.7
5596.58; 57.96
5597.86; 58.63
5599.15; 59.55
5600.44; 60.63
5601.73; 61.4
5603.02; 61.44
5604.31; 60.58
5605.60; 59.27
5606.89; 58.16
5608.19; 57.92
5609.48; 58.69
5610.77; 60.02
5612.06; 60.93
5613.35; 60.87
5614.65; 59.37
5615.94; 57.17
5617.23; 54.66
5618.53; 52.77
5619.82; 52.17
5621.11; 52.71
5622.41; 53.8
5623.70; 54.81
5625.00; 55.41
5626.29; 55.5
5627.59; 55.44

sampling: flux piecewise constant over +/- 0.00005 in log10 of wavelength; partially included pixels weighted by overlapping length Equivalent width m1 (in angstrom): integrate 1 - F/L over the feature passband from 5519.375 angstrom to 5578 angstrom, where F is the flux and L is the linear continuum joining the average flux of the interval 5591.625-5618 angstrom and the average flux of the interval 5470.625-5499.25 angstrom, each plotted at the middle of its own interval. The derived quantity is 3.1 angstrom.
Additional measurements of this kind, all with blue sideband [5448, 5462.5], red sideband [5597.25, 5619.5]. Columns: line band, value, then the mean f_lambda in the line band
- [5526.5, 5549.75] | 1.9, 54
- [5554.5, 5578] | 1.1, 56.3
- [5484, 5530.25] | -0.9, 60.1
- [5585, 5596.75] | 0.2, 57.7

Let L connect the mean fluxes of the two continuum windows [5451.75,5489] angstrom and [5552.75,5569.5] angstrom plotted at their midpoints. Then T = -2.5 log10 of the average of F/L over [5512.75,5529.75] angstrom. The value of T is 0.01 mag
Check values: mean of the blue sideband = 58.7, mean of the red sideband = 58.9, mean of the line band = 58.5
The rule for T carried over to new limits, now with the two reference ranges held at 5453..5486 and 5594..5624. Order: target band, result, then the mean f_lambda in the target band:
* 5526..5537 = 0.14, 51.1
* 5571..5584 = 0.10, 52.8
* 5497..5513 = -0.07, 62.4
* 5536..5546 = 0.06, 55.1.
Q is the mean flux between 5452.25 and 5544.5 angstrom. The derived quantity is 58.5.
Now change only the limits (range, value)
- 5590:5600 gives 58.2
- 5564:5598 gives 55.9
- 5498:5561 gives 58.3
